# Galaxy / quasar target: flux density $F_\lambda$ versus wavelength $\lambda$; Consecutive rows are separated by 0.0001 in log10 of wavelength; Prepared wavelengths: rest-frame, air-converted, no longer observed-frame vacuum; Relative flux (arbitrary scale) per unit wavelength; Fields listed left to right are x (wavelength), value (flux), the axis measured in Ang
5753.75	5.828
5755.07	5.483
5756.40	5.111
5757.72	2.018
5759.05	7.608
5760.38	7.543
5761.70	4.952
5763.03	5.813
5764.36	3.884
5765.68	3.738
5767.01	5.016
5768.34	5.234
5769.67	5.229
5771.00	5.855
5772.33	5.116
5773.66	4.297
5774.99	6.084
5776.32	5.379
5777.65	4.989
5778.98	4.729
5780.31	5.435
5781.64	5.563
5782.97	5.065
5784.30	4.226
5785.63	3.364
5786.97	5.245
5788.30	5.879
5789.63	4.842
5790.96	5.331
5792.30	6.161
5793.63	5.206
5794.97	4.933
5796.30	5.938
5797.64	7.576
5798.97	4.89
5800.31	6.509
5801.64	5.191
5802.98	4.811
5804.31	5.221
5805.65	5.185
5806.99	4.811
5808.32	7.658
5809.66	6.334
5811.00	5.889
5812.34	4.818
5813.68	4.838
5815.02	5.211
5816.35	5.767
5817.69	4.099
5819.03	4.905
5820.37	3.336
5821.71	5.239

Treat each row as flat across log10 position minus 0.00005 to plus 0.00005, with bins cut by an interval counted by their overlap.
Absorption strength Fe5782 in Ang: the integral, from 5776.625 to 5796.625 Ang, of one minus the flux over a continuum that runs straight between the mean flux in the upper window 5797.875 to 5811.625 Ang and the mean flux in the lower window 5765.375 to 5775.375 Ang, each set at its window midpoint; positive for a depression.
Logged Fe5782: 1.0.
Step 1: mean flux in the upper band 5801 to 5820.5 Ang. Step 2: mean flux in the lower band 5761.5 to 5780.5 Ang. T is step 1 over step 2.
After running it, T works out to 1.0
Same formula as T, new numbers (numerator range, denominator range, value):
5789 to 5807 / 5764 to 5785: 1.10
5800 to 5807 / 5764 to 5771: 1.11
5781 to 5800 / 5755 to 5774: 1.04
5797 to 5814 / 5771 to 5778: 1.08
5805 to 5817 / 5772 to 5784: 1.09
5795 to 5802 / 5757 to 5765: 1.12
